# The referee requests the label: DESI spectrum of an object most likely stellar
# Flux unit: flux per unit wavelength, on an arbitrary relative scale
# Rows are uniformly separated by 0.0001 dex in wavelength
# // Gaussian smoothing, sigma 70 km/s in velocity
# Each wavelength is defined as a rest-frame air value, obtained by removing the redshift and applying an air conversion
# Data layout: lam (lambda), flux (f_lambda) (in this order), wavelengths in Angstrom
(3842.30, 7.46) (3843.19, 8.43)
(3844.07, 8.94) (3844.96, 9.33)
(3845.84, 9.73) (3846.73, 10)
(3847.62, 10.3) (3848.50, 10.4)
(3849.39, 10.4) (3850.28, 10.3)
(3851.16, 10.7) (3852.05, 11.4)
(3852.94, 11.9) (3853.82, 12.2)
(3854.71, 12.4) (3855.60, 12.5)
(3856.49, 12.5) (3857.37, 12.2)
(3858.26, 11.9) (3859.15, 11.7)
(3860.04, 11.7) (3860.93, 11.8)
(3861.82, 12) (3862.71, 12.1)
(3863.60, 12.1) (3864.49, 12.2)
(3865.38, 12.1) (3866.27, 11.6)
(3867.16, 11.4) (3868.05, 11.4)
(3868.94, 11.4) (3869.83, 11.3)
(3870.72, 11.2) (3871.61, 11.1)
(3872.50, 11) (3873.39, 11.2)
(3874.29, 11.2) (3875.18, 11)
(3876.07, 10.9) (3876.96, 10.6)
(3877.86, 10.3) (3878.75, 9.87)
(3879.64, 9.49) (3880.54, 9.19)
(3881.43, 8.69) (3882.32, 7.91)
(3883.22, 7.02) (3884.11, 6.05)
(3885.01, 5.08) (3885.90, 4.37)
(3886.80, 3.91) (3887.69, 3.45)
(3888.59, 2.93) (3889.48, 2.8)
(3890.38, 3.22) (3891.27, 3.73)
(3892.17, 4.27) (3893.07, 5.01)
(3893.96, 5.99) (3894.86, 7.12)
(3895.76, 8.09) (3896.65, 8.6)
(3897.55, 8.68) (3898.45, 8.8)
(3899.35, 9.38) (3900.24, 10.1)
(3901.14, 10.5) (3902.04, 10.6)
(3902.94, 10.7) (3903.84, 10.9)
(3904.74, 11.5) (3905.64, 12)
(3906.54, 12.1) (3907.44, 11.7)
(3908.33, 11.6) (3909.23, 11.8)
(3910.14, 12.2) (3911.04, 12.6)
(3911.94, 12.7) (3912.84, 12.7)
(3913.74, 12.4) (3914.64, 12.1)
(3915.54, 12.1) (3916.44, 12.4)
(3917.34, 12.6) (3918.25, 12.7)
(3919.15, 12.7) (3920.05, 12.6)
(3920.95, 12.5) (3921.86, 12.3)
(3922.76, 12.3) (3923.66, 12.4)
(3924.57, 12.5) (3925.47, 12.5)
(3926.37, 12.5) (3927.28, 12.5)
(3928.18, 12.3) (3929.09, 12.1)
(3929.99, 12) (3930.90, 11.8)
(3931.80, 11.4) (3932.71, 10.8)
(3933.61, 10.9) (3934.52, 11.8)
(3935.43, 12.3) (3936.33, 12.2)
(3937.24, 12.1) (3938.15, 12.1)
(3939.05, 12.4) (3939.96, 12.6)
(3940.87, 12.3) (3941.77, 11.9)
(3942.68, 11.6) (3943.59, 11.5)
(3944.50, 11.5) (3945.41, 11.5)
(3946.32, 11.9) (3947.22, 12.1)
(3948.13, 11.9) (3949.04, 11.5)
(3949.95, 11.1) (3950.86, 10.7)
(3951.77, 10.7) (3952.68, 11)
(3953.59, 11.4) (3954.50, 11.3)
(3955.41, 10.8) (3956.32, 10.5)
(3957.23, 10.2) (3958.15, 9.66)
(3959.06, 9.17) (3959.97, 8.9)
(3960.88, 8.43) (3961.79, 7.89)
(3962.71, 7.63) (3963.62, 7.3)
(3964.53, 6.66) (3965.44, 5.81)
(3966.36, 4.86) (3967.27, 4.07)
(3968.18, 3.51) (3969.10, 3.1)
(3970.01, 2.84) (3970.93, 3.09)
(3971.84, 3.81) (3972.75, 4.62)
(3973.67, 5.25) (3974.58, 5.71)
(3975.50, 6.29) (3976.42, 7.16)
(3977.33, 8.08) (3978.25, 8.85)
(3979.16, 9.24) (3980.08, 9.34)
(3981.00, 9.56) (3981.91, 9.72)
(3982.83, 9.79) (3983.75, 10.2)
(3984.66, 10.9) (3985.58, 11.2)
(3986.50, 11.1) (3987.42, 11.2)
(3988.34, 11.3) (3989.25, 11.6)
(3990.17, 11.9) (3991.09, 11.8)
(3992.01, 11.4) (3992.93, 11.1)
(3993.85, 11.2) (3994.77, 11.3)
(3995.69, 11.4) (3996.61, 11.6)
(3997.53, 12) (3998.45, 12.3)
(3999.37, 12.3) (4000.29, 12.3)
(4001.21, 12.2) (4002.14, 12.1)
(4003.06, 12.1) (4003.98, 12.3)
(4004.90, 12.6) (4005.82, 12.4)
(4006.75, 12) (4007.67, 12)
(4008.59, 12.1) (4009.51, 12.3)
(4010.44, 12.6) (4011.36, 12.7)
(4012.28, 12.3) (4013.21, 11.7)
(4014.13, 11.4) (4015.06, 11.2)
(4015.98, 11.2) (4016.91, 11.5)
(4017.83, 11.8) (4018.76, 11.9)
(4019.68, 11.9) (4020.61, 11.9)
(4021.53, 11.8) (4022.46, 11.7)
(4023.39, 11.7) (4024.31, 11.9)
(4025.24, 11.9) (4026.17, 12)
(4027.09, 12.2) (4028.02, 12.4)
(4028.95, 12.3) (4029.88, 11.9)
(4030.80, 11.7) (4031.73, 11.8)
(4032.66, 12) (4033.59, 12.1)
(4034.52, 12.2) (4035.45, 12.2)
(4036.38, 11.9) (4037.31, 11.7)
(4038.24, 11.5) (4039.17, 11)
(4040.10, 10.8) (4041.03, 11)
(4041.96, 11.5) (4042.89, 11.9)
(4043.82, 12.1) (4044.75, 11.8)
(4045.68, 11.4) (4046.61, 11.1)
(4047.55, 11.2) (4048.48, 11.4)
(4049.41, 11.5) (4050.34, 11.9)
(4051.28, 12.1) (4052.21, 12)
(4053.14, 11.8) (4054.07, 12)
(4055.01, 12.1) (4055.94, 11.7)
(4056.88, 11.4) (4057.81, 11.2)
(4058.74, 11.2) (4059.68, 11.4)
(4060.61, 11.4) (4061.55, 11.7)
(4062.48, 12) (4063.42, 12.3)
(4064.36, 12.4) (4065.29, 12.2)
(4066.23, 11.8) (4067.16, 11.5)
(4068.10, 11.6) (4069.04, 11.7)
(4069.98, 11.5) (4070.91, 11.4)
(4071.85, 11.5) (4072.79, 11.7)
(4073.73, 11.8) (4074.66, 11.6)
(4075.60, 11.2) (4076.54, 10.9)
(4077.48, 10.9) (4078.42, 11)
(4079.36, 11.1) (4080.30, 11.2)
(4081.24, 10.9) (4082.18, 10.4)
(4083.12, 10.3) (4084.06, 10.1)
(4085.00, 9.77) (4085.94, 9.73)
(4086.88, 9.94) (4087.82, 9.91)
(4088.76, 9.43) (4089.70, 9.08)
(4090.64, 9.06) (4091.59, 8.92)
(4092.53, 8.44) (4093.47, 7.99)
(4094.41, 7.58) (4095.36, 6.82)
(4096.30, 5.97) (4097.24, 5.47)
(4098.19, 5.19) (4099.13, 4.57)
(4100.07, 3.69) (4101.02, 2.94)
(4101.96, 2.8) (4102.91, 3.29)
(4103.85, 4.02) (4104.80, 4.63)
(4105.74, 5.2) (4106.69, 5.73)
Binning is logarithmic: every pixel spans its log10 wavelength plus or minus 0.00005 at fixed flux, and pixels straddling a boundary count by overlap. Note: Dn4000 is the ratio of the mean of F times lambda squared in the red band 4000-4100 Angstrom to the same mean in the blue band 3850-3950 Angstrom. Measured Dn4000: 1.12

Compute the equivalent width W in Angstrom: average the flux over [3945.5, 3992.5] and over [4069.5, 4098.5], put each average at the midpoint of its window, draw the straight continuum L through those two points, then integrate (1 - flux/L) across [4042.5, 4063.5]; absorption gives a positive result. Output -4.8 Angstrom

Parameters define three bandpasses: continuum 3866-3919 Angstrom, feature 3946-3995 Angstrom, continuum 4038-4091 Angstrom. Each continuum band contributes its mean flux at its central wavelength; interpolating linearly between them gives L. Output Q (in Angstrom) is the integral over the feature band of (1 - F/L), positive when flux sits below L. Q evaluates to 6.50 Angstrom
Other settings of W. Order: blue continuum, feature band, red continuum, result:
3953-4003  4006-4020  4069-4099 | -4.0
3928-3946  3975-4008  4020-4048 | 2.4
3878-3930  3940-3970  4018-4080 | 2.8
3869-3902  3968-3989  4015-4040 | 5.6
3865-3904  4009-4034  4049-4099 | -5.0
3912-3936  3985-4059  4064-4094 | -3.7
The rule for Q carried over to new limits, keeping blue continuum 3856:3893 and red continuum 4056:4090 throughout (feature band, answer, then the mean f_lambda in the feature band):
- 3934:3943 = -2.1 Angstrom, 12.1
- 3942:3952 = -1.6 Angstrom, 11.5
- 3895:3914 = -2.7 Angstrom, 10.9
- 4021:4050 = -2.7 Angstrom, 11.7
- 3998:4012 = -2.4 Angstrom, 12.3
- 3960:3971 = 4.8 Angstrom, 5.65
